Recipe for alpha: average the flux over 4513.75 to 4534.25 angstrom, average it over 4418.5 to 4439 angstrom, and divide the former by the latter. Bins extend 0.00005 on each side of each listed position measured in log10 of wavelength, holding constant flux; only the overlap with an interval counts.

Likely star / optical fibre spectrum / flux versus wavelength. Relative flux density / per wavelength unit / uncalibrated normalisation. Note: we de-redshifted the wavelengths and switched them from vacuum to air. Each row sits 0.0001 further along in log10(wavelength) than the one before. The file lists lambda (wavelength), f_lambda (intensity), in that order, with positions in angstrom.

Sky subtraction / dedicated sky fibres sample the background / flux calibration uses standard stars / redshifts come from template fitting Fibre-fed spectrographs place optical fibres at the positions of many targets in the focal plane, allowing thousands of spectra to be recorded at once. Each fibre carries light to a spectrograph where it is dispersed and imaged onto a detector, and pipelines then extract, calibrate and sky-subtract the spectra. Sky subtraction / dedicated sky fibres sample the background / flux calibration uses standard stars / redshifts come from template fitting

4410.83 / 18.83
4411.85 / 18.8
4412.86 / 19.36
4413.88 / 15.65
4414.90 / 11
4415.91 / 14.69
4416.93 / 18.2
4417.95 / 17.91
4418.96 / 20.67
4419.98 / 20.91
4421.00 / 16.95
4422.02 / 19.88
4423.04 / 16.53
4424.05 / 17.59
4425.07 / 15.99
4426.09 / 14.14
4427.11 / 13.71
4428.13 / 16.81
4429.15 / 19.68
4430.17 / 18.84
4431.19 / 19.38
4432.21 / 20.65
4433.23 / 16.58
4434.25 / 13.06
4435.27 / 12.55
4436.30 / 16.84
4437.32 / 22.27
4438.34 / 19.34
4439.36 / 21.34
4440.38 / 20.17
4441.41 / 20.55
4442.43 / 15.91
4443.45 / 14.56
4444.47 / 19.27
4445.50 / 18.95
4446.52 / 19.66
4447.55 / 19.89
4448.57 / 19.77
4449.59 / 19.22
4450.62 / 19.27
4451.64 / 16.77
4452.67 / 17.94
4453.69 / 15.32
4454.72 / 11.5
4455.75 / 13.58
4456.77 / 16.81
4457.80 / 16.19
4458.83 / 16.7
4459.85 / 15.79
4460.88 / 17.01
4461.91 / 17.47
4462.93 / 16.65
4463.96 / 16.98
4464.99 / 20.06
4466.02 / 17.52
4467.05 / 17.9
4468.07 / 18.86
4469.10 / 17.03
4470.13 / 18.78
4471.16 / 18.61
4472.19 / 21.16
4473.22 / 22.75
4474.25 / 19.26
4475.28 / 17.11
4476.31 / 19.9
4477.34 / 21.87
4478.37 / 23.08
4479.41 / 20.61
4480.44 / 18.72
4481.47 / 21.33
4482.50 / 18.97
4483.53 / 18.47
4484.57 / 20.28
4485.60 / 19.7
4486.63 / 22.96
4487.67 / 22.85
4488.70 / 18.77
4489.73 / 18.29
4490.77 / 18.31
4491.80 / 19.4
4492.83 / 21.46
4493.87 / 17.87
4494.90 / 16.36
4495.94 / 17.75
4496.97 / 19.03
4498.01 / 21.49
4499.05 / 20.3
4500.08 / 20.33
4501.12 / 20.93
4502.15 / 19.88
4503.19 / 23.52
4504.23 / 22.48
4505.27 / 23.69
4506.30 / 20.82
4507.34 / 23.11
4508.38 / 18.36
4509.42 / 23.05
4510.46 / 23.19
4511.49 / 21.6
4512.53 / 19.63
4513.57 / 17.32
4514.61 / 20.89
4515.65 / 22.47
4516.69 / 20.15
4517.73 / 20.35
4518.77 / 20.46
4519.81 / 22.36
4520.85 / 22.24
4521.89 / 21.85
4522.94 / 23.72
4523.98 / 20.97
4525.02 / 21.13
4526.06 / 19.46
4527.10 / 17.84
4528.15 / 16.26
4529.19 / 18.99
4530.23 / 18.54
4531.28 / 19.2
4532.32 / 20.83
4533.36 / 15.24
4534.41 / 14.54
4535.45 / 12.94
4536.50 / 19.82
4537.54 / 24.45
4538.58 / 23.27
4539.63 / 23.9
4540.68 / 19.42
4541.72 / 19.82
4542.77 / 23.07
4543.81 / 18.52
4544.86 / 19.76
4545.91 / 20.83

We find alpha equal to 1.13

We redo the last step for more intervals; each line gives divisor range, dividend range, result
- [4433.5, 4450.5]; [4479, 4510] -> 1.11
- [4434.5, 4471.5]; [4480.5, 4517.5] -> 1.16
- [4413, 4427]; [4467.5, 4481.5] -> 1.18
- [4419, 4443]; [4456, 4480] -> 1.04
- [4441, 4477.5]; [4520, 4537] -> 1.06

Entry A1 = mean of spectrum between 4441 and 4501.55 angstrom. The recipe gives 18.7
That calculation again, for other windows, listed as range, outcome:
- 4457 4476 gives 18.1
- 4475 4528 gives 20.5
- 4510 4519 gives 20.7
